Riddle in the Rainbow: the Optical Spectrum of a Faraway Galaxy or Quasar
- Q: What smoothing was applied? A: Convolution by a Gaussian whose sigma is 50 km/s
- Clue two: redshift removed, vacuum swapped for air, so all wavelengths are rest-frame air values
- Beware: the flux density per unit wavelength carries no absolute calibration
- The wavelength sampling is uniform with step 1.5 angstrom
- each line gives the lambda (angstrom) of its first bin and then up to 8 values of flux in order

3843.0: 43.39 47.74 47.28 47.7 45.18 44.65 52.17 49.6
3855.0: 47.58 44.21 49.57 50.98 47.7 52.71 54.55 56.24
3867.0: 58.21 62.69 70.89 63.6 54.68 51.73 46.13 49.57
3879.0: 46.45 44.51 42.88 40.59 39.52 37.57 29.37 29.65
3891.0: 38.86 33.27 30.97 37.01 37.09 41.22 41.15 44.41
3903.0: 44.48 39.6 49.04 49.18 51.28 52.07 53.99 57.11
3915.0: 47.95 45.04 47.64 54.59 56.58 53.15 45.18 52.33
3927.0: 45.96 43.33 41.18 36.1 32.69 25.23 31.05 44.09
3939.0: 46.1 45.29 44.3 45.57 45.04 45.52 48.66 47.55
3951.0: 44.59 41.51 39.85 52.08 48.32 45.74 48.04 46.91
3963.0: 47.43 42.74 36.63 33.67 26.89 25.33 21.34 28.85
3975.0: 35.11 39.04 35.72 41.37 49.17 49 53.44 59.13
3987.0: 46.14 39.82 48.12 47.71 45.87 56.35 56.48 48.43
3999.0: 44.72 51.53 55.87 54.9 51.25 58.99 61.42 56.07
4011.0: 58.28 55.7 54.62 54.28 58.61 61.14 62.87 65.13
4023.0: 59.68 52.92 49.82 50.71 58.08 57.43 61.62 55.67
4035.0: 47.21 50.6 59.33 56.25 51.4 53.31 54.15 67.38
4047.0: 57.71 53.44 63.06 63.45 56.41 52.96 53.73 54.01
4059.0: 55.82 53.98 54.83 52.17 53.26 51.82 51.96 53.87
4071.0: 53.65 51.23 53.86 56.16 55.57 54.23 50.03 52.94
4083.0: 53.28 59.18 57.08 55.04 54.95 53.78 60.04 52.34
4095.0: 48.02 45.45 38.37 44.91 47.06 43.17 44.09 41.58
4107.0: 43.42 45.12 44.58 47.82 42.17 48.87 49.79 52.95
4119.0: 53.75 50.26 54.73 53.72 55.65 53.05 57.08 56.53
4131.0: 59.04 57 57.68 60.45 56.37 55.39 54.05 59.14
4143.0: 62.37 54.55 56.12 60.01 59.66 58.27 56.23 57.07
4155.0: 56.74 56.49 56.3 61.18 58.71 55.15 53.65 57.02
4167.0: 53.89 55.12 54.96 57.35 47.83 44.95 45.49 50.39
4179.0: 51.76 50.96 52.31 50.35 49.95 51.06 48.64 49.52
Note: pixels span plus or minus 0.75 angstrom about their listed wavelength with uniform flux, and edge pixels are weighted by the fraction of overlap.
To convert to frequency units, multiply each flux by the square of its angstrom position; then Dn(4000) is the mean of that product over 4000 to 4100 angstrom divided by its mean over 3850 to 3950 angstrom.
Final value 1.3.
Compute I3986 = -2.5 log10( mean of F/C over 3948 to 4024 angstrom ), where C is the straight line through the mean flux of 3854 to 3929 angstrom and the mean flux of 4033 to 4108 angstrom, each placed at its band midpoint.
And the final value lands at 0.05 mag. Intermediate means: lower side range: 47.3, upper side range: 52.9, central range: 47.9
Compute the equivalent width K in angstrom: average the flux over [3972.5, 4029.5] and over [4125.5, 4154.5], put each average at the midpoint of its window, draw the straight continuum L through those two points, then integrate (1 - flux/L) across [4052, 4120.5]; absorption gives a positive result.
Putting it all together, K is 4.8 angstrom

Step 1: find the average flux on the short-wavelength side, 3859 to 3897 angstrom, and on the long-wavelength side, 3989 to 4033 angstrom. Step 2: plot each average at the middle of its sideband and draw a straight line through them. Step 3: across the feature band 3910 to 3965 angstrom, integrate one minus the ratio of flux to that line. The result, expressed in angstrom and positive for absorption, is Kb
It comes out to 5.1 angstrom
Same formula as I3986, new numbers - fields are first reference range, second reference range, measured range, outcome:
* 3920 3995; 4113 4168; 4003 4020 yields -0.216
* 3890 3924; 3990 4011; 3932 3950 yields 0.163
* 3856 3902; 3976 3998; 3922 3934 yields 0.089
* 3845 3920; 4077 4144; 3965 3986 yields 0.279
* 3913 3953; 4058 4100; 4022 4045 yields -0.092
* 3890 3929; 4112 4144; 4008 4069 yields -0.103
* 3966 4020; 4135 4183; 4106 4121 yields 0.117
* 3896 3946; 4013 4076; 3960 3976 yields 0.360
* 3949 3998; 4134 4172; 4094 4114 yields 0.197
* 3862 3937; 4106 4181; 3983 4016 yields -0.075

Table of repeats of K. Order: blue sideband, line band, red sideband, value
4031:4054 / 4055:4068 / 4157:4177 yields 0.6 angstrom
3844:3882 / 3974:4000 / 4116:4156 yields 3.4 angstrom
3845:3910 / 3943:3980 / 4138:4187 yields 6.3 angstrom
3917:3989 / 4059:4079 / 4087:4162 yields -1.6 angstrom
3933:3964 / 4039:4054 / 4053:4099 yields -1.9 angstrom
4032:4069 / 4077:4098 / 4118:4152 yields 1.0 angstrom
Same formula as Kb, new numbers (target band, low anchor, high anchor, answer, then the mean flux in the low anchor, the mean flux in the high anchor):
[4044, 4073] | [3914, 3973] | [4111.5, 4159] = -2.96 angstrom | 42.9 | 55.4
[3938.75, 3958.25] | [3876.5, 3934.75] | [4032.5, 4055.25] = 0.70 angstrom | 43.4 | 56.2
